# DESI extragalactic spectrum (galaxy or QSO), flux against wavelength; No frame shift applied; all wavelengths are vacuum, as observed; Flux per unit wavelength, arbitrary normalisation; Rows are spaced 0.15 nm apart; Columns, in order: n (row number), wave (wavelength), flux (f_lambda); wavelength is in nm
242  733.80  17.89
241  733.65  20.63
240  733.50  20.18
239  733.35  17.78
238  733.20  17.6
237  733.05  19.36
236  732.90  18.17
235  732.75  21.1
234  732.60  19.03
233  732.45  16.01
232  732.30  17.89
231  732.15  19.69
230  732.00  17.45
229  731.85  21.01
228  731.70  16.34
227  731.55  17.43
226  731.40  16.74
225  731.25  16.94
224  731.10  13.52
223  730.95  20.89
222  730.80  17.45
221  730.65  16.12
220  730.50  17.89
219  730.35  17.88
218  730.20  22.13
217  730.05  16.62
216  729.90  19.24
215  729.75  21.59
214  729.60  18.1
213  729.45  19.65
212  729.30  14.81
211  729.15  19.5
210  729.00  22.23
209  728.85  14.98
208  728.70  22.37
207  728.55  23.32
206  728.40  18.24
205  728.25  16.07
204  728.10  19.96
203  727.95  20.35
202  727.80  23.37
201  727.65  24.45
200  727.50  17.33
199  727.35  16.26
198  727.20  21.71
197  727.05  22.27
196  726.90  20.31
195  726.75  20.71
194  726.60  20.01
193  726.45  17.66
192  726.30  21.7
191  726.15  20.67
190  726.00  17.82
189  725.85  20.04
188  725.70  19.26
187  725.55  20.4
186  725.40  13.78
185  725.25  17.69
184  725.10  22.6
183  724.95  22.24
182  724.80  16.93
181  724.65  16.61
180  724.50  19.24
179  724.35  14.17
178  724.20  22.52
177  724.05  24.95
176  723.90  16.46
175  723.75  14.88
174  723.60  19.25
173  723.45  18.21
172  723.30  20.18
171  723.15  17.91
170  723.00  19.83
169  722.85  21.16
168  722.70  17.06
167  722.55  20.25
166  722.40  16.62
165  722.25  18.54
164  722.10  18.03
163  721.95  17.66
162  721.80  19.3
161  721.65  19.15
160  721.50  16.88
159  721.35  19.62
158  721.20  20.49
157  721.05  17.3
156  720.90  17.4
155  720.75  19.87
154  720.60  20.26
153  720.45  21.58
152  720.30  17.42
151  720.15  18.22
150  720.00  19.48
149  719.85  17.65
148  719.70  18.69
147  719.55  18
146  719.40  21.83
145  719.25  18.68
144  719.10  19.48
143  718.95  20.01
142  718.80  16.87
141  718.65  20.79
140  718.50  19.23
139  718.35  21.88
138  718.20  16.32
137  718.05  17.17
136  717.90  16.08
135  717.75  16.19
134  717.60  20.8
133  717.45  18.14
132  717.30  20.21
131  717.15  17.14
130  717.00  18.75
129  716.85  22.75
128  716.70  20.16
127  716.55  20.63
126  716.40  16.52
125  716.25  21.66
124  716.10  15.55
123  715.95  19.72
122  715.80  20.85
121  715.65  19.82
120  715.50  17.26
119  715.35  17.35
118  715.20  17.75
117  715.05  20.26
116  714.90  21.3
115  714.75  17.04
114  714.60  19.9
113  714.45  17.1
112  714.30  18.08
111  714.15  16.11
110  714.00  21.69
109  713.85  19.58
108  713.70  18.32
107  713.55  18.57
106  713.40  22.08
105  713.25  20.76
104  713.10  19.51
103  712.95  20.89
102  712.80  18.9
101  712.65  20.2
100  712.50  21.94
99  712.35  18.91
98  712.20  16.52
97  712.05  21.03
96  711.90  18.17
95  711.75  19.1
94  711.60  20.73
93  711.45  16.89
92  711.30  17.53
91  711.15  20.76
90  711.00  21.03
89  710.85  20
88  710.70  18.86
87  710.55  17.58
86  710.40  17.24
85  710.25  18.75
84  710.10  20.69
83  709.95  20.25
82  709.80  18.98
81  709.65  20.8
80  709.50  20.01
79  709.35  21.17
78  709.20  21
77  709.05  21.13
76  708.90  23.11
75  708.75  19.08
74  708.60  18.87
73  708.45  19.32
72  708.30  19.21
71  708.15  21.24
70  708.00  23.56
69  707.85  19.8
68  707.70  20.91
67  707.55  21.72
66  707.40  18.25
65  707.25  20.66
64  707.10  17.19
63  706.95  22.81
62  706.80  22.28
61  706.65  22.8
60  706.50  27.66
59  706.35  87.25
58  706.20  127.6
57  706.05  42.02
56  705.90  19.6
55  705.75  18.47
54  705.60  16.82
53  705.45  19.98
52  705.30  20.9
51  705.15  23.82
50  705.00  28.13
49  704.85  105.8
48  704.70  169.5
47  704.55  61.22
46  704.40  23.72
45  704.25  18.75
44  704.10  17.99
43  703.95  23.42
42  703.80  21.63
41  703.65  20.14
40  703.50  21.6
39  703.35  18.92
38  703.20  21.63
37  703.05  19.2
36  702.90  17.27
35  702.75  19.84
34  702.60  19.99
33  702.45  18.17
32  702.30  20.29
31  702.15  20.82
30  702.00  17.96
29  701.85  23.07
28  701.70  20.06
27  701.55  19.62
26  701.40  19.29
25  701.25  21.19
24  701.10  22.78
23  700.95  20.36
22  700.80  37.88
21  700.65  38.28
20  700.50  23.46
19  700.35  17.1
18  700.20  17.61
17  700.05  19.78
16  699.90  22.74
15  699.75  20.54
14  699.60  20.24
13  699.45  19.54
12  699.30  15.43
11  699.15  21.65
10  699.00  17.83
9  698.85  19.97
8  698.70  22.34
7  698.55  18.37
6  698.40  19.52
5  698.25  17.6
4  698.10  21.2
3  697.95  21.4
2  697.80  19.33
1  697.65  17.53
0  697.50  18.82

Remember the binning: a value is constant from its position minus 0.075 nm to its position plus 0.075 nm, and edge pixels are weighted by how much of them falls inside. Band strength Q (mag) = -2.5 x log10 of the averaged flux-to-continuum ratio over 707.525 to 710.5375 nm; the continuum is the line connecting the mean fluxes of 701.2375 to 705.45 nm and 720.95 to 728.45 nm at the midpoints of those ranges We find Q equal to 0.33 mag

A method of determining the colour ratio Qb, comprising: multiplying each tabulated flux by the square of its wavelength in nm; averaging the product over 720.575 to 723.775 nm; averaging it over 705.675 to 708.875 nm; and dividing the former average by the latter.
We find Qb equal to 0.65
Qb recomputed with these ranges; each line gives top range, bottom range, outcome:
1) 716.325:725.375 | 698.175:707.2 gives 0.69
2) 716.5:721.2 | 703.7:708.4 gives 0.55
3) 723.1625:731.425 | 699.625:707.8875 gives 0.68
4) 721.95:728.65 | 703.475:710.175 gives 0.65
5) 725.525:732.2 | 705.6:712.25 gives 0.83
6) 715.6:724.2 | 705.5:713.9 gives 0.83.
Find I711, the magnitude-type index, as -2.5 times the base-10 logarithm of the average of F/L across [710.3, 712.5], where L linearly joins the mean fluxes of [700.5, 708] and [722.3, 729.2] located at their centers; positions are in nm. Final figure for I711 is 0.38 mag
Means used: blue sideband 30.9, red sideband 19.4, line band 19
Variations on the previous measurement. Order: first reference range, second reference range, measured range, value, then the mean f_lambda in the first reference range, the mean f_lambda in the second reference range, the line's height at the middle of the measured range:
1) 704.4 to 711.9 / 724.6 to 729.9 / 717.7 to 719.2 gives 0.30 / 29.9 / 19.6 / 24.3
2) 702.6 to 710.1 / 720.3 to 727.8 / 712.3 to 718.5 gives 0.27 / 30.1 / 19.2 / 24.5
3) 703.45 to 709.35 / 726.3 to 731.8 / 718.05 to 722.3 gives 0.28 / 32.9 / 19.1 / 24.5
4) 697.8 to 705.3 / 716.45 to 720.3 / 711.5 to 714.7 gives 0.10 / 26.6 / 19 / 21.3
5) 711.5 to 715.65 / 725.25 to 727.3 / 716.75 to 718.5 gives 0.04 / 19.2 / 19.6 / 19.3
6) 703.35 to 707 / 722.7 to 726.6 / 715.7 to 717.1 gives 0.40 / 40.7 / 19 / 28.2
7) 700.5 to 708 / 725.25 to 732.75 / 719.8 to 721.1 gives 0.22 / 30.9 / 19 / 23.1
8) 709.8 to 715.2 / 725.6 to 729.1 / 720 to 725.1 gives 0.05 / 19.3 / 20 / 19.8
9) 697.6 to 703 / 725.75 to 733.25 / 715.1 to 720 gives 0.05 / 20.8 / 19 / 19.8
